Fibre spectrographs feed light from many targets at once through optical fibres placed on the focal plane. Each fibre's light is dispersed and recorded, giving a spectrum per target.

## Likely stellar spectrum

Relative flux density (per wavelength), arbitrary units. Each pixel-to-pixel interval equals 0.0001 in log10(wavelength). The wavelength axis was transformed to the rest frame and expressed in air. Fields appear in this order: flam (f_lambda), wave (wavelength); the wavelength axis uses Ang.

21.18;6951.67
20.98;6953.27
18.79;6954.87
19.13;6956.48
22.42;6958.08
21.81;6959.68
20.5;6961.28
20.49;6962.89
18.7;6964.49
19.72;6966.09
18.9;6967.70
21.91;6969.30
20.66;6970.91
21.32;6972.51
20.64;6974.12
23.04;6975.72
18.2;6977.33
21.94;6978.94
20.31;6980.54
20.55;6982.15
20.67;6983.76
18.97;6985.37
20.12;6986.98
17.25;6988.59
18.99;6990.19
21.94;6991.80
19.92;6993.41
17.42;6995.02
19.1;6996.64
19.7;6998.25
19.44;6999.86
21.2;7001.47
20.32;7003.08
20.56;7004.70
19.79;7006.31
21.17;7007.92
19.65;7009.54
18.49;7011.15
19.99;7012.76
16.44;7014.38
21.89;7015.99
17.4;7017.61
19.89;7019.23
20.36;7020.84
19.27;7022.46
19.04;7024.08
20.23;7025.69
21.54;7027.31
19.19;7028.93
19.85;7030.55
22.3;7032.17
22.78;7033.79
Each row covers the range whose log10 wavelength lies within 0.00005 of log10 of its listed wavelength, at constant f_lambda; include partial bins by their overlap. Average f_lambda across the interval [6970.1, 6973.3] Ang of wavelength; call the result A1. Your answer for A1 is 21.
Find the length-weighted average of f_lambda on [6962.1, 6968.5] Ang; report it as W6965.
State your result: 19.5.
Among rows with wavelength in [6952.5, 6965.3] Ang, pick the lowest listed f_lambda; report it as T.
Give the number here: 18.7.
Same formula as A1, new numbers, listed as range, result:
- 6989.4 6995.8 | 19.6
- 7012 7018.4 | 18.9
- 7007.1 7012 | 19.8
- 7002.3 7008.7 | 20.5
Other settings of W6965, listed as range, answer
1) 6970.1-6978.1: 20.8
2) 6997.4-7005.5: 20.2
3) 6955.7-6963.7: 20.9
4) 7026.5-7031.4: 20.2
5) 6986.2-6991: 18.8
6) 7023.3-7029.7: 20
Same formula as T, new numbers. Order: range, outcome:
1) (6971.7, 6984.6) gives 18.2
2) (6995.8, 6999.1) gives 19.1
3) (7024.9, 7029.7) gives 19.19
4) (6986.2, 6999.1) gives 17.25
